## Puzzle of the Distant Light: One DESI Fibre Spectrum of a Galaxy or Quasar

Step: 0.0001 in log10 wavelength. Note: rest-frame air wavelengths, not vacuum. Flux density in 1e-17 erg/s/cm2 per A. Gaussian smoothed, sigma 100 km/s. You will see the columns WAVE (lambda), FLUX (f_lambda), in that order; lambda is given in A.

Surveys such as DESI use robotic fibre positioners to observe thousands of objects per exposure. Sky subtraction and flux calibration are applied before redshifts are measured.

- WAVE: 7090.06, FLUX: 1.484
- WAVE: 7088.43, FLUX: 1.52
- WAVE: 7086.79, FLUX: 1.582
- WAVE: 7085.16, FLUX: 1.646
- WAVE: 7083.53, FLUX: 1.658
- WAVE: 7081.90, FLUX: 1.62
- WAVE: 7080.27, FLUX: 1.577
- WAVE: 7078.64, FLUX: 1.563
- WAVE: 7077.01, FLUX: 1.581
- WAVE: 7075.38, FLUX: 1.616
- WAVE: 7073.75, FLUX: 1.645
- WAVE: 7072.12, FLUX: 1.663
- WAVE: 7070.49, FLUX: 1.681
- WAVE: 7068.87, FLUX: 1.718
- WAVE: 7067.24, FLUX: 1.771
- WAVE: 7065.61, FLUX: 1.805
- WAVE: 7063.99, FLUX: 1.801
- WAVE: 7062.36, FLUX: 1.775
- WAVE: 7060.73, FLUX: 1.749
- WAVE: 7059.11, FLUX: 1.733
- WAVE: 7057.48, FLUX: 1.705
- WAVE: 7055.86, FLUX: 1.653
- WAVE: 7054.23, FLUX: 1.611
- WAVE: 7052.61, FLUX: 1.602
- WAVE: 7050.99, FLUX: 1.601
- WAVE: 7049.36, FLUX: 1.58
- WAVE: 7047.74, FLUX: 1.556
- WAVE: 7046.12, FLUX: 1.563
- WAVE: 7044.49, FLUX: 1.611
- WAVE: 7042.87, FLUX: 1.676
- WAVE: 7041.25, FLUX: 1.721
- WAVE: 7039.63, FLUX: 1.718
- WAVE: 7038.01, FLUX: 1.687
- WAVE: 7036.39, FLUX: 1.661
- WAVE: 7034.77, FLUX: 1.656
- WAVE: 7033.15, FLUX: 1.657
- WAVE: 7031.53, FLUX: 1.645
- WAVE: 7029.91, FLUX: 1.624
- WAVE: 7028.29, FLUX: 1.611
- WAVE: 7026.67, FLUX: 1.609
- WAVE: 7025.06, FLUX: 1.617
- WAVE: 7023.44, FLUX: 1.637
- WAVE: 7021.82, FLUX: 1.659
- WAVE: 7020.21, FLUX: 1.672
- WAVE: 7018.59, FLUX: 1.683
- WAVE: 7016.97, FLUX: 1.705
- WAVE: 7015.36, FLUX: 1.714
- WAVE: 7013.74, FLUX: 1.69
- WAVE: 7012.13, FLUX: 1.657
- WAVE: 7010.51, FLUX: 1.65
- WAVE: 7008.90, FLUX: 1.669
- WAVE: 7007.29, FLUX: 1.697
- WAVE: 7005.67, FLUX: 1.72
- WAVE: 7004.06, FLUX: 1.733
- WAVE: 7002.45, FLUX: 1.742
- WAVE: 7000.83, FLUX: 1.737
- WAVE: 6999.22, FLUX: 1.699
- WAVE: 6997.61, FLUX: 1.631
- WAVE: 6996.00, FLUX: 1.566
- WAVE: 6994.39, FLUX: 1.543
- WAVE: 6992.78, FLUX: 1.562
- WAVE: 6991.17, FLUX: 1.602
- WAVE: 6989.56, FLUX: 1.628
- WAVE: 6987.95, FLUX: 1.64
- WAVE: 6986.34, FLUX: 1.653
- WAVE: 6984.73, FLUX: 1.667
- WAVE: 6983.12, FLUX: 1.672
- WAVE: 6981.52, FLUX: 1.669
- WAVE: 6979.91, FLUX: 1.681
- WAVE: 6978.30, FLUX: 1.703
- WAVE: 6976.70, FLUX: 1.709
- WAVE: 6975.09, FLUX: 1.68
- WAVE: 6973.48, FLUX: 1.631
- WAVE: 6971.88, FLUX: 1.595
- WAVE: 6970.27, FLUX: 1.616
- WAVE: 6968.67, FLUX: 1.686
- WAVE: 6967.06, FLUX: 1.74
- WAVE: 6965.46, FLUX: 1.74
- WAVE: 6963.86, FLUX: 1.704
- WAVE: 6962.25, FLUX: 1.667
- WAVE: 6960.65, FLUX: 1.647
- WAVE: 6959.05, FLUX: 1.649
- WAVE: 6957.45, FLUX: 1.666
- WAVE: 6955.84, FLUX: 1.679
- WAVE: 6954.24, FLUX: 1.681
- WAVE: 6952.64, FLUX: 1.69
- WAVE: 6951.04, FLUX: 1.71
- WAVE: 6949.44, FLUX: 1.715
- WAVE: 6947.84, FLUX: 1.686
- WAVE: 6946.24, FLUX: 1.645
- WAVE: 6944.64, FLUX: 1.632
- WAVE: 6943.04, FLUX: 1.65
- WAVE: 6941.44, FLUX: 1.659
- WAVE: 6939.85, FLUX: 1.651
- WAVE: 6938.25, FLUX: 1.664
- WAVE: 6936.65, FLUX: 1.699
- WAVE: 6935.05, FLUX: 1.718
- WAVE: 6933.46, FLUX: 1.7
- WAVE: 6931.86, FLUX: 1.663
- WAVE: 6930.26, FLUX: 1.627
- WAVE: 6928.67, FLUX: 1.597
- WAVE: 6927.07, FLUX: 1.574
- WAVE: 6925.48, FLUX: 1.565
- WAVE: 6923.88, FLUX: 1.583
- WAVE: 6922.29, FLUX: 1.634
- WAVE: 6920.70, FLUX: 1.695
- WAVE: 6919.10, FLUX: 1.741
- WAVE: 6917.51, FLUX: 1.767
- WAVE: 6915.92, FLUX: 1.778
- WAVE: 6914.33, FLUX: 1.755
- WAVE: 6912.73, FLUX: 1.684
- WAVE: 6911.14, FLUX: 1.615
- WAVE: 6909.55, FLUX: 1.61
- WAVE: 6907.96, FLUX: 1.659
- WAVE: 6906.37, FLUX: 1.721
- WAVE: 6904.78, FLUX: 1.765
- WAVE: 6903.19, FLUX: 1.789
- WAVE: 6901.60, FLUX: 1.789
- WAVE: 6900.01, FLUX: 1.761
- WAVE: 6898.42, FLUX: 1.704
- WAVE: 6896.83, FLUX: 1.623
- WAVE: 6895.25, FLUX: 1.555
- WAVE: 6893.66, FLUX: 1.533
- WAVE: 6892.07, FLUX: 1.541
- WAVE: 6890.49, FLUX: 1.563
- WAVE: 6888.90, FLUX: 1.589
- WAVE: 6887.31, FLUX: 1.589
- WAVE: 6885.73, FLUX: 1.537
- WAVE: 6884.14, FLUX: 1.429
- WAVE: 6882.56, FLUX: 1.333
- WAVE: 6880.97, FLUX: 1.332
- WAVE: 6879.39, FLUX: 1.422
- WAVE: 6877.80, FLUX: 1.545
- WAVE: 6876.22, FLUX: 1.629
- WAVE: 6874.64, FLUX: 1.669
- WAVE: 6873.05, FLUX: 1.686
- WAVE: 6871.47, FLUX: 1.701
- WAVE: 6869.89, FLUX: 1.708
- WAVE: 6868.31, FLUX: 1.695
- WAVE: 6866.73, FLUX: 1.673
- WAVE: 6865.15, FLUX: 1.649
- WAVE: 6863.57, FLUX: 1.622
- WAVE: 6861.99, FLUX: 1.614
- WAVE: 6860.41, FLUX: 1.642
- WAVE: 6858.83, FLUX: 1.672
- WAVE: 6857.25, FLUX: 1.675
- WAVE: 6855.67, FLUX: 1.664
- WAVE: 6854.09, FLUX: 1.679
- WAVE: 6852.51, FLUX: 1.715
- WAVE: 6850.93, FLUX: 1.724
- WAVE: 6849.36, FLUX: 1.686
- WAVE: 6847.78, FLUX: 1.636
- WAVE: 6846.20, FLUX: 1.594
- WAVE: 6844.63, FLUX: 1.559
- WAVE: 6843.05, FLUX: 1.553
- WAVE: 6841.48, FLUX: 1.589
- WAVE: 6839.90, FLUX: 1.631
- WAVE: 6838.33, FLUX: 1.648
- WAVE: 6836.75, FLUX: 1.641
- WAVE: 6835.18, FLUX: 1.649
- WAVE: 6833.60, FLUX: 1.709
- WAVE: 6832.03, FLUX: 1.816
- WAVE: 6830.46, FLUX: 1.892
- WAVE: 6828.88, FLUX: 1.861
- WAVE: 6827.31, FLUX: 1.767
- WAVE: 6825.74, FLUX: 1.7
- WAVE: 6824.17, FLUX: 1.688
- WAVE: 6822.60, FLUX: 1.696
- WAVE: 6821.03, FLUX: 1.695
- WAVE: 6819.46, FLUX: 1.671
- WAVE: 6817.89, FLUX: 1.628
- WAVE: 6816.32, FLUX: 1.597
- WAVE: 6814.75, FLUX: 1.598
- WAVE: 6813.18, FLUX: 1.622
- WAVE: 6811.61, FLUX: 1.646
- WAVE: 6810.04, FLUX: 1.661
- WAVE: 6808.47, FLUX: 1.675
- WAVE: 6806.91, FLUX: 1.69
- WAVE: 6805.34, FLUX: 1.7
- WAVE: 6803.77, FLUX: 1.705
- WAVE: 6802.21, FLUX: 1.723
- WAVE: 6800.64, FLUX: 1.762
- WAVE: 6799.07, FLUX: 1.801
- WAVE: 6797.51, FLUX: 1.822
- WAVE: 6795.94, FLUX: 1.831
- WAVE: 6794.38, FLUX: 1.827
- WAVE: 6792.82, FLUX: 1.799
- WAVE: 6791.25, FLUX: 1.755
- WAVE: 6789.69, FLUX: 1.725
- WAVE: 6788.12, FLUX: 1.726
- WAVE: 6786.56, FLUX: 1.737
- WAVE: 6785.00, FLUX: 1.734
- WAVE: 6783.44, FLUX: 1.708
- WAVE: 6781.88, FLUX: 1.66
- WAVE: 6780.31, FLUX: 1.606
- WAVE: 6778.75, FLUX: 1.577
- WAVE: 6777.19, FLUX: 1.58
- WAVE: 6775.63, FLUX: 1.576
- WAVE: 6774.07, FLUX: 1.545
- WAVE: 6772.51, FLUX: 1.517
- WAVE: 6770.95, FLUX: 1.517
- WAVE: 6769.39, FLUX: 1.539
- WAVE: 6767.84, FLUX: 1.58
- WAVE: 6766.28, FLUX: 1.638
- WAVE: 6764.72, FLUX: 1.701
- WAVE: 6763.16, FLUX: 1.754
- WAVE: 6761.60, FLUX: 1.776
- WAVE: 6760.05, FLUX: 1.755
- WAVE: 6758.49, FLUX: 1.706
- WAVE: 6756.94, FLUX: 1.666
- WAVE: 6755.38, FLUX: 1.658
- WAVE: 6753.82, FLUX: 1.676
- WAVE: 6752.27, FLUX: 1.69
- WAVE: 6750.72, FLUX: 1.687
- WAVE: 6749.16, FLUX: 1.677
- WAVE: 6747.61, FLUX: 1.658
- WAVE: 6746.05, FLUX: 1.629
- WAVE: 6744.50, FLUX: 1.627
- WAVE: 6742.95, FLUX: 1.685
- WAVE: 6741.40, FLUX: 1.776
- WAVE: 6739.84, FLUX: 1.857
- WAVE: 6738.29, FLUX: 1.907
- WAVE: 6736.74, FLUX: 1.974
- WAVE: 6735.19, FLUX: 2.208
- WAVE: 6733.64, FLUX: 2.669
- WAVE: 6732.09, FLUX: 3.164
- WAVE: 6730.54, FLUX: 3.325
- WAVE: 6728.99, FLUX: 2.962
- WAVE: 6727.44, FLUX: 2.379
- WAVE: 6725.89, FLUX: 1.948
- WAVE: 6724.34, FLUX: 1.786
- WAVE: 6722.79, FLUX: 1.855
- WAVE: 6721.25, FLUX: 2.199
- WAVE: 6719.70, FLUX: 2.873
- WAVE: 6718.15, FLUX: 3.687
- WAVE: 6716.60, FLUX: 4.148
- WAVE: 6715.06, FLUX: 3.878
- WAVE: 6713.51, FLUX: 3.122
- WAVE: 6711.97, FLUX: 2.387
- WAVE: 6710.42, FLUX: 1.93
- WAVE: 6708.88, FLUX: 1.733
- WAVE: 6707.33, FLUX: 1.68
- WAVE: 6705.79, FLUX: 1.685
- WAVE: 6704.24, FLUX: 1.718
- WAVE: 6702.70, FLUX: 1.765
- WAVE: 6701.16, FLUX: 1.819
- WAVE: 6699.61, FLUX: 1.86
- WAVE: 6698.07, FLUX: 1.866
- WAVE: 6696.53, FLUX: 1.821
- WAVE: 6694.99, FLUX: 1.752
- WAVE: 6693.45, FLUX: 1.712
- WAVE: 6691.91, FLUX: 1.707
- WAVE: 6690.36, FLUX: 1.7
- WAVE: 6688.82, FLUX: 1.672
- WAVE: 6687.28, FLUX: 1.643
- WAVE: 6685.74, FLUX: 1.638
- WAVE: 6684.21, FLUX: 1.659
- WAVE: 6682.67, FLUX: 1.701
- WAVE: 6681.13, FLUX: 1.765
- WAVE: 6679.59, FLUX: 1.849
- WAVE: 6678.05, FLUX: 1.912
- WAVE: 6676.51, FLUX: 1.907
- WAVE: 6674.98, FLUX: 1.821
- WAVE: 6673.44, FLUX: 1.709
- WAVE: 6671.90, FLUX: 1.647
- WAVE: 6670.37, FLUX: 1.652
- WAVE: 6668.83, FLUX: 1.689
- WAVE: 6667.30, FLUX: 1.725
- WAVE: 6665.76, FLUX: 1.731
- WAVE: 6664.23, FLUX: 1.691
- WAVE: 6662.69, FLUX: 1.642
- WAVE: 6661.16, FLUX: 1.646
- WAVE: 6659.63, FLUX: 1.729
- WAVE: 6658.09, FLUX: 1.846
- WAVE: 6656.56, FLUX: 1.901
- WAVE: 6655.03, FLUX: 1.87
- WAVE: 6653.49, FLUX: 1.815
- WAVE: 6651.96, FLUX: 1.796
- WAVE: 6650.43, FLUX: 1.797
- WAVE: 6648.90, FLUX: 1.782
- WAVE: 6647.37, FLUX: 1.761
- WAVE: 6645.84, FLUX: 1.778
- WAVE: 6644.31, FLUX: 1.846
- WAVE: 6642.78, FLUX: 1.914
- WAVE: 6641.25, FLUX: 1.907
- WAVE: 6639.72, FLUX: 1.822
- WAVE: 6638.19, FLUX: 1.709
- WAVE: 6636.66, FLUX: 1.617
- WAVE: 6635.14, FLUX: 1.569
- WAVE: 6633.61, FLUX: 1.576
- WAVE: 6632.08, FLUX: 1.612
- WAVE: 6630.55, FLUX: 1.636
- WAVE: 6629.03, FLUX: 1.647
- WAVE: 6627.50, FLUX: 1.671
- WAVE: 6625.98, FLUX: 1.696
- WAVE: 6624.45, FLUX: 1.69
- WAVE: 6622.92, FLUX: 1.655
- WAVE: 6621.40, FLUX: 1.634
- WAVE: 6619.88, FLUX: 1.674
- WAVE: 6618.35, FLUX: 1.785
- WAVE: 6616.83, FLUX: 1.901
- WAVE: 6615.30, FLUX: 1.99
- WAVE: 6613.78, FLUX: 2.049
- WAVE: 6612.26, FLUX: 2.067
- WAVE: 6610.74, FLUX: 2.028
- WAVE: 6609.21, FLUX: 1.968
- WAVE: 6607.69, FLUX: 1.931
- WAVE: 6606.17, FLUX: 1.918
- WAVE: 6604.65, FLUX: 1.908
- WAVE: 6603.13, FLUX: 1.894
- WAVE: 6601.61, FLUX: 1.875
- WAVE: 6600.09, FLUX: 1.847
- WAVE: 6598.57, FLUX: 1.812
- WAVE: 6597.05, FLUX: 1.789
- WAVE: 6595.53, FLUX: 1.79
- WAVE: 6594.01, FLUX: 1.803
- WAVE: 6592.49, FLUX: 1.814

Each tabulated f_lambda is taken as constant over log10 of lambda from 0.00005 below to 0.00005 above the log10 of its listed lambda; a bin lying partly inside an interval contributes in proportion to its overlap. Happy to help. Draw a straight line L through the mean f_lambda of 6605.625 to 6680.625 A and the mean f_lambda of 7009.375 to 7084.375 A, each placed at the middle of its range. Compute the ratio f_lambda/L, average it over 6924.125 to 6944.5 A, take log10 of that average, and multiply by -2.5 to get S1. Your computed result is 0.032 mag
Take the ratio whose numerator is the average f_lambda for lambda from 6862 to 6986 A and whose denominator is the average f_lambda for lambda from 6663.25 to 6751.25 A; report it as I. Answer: 0.81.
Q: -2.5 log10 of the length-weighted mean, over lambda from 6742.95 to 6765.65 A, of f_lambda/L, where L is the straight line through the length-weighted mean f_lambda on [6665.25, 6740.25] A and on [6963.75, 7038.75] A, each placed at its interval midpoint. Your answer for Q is 0.20 mag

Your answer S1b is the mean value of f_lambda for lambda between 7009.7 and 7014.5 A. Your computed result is 1.67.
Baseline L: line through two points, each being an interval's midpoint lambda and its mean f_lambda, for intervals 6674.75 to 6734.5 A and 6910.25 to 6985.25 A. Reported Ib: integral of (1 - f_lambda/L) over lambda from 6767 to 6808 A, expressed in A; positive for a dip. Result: 6.6 A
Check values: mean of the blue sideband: 2.18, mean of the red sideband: 1.67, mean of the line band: 1.68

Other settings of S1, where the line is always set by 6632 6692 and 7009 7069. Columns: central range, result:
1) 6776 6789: 0.04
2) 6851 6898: 0.07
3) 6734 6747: -0.08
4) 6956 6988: 0.01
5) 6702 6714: -0.14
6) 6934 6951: 0.01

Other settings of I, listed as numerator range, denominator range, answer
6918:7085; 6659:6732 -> 0.81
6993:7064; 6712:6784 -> 0.81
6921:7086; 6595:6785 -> 0.88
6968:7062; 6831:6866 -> 1.00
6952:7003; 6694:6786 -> 0.83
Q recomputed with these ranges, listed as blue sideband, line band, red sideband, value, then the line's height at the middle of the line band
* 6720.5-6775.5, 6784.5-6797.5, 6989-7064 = 0.06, 1.86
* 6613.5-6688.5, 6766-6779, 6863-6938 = 0.09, 1.69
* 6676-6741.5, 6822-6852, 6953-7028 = 0.15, 1.93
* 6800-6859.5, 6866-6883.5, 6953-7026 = 0.06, 1.68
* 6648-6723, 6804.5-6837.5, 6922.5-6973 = 0.07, 1.81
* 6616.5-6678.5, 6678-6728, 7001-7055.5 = -0.21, 1.73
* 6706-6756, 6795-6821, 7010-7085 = 0.24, 2.11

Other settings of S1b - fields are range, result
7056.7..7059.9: 1.72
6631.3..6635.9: 1.58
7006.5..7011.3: 1.67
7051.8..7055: 1.61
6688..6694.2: 1.7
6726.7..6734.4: 2.9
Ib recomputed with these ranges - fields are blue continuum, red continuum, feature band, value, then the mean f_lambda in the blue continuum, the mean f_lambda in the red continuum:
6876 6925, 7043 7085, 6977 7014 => -0.4 A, 1.62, 1.66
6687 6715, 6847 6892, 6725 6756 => -3.5 A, 1.92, 1.61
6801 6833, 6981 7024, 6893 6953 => 0.2 A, 1.7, 1.66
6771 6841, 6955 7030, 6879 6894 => 1.7 A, 1.69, 1.66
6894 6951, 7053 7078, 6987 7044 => 1.0 A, 1.68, 1.7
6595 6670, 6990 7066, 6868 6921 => 2.3 A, 1.79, 1.66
